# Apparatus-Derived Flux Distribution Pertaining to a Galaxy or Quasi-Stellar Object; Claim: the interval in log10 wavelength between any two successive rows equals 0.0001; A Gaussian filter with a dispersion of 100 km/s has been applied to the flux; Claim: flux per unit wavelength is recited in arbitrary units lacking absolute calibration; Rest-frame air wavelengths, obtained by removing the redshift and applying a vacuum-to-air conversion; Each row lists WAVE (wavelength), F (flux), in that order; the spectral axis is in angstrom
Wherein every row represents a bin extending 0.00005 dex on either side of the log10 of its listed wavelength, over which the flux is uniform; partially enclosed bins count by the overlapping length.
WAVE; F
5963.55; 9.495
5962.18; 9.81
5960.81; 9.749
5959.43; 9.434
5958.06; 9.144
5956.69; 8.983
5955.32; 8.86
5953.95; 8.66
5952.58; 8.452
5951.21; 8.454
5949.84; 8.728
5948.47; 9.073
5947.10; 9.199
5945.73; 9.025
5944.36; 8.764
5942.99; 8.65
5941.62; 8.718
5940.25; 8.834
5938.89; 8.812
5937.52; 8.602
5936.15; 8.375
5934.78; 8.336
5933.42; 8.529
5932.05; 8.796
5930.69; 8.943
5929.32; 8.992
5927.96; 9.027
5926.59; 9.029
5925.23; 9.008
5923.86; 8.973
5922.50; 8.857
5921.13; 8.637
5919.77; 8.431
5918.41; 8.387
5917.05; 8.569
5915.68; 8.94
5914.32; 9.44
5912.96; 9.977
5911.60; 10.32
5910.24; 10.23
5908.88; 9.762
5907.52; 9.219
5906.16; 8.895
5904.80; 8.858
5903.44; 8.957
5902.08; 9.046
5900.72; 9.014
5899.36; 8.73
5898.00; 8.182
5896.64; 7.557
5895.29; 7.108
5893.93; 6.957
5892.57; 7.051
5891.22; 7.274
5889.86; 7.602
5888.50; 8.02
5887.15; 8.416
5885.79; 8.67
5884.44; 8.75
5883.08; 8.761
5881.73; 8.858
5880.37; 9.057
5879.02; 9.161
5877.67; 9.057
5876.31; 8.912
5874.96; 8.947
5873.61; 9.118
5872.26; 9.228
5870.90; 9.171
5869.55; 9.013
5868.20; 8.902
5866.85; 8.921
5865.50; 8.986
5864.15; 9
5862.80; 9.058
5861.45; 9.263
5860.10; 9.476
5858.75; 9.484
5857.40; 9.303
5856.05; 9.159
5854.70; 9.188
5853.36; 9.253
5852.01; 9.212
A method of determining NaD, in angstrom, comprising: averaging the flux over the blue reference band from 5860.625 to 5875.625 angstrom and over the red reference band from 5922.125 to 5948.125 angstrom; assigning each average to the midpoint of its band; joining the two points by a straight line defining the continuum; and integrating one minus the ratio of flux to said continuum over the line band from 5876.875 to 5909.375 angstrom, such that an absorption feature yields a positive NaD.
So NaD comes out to 1.88 angstrom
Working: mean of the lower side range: 9.06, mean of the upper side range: 8.82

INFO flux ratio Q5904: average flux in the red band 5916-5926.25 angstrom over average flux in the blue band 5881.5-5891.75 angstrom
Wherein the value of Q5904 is 1.05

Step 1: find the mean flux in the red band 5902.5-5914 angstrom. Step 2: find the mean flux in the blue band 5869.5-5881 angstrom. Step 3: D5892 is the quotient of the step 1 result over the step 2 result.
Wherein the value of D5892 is 1.0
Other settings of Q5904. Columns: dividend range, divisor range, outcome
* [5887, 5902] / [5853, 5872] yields 0.86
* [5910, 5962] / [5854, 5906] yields 1.03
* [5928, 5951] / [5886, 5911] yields 1.05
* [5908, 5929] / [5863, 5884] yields 1.02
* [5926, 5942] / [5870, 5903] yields 1.04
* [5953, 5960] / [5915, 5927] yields 1.03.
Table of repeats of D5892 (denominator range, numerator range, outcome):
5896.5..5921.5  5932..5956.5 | 0.96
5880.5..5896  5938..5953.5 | 1.10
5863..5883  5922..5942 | 0.97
